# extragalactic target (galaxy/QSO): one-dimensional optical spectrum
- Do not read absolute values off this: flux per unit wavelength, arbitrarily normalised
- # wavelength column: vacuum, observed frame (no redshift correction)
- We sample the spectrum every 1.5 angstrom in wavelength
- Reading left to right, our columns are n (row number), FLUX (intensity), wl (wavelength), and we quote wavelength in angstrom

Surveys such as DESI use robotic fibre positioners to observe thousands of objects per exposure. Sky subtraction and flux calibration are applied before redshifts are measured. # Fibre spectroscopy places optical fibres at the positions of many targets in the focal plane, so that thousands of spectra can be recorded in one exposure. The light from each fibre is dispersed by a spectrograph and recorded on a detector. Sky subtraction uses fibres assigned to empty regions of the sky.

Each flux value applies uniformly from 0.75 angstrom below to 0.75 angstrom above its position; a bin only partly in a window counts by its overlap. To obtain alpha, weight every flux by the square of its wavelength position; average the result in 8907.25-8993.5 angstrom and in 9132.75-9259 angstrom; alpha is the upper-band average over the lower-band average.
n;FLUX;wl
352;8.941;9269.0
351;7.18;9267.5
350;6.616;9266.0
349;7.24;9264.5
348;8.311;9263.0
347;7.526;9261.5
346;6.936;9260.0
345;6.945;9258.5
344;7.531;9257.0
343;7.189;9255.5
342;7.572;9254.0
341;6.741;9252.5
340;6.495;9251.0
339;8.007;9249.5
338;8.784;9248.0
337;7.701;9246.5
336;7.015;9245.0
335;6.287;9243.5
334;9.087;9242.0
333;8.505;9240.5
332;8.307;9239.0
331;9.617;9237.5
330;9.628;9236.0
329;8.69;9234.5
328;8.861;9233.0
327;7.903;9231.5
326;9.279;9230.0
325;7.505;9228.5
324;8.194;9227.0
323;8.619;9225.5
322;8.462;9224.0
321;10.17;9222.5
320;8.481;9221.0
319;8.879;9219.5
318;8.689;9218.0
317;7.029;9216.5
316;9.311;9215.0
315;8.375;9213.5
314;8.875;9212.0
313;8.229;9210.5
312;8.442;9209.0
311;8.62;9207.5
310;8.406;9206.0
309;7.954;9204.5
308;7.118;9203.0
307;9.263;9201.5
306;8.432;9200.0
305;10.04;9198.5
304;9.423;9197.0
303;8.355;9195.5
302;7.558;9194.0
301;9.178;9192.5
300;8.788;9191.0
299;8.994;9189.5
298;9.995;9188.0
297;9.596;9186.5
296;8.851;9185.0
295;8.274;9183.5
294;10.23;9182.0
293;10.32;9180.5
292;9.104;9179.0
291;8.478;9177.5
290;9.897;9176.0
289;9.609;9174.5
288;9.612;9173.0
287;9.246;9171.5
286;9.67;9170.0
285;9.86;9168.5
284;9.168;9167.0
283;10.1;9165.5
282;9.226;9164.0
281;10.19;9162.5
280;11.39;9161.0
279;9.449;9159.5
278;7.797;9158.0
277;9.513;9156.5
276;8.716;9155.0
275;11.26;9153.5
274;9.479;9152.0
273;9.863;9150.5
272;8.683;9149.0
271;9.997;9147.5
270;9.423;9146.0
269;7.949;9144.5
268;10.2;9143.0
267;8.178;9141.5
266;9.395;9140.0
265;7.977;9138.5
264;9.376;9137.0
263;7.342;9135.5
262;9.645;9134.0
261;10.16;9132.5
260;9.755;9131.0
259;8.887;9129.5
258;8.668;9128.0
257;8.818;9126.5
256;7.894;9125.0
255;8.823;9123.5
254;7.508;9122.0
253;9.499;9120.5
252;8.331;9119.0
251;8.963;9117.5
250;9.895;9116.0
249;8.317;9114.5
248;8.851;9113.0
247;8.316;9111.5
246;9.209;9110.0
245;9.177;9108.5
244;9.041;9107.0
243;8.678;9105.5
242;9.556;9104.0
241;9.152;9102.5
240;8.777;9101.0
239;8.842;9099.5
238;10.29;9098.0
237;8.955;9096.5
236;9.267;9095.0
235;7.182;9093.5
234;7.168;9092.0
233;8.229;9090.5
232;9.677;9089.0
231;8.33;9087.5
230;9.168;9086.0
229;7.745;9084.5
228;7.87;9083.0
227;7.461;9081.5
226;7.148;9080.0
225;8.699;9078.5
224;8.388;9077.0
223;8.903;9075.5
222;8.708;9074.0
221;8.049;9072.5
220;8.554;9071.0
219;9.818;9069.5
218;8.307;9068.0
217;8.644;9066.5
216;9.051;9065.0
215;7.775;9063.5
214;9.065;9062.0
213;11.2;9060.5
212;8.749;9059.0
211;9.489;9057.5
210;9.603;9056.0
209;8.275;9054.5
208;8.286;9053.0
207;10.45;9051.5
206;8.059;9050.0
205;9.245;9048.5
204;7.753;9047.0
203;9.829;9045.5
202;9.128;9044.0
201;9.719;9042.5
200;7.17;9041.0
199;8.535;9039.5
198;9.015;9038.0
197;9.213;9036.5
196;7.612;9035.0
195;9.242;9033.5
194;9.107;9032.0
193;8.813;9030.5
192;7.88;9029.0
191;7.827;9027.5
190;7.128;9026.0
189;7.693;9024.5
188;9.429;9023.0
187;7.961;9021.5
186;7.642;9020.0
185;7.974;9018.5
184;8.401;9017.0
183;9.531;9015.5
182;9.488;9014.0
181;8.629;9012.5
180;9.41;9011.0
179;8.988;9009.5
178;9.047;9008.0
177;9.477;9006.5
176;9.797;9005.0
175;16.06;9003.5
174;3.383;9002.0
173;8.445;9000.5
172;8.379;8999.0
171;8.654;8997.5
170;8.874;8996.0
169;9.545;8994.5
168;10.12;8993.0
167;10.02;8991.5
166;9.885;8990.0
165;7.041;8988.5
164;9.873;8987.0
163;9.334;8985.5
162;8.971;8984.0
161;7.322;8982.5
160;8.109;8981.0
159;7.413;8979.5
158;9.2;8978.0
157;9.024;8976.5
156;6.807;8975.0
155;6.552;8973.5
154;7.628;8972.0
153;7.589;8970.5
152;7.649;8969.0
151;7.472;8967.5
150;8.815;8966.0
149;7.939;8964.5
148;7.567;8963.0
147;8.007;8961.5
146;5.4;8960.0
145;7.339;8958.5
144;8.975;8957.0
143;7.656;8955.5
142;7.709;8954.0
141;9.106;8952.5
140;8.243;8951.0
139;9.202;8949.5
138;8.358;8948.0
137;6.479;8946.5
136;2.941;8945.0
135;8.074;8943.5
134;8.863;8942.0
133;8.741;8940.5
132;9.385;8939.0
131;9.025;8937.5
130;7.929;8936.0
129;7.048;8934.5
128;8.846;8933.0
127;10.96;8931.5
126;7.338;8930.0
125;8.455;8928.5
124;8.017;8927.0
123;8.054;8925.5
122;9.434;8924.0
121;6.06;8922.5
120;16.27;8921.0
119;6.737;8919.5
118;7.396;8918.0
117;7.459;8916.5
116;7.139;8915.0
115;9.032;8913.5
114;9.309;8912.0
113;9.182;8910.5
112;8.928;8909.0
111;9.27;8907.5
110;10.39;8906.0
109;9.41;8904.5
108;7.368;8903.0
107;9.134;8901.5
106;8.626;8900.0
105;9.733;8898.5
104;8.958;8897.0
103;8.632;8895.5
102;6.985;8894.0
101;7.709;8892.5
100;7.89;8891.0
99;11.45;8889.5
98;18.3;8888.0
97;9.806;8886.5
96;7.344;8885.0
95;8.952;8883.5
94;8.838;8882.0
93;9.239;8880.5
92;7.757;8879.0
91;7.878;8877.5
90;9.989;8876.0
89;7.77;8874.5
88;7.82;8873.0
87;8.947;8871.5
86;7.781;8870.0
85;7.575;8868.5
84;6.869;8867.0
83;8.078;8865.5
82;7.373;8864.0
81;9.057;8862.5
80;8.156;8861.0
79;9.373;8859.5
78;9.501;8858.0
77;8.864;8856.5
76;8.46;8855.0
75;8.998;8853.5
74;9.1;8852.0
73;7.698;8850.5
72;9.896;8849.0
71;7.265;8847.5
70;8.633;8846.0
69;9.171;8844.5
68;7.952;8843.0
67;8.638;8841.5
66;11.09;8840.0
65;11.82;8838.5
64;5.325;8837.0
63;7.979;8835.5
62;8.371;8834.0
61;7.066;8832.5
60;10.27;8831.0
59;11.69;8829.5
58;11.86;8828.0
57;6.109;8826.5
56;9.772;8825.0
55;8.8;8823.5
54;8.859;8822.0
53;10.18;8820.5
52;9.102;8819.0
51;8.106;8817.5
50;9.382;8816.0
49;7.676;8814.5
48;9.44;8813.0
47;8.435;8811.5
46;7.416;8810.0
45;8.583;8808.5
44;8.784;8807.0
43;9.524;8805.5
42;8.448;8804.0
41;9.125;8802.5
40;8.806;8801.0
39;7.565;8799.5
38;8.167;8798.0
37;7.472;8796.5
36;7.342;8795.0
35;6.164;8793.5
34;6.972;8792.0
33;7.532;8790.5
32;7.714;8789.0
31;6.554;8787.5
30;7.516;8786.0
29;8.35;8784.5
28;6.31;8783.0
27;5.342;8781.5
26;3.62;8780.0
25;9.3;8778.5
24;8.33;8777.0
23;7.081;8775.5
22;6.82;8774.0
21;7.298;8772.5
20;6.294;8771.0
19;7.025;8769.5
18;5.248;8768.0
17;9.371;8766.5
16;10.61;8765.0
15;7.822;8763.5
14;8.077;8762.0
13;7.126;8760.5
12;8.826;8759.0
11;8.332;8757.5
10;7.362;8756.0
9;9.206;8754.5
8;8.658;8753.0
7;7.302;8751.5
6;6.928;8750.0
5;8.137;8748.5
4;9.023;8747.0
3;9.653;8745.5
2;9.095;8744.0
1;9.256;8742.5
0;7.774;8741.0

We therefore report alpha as 1.12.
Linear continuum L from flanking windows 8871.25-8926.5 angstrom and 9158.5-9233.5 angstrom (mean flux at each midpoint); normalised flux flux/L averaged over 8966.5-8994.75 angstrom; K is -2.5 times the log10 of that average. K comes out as 0.08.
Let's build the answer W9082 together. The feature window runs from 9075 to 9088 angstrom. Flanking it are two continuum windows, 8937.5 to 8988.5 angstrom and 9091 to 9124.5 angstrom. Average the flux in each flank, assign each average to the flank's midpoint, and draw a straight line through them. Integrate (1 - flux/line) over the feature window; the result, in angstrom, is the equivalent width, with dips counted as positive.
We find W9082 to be 0.70 angstrom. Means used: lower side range 7.93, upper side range 8.8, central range 8.17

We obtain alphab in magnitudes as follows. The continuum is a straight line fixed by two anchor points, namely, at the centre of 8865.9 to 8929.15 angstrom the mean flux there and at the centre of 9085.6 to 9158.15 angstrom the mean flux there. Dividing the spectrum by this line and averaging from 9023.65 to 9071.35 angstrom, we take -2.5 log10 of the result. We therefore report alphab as 0.02 mag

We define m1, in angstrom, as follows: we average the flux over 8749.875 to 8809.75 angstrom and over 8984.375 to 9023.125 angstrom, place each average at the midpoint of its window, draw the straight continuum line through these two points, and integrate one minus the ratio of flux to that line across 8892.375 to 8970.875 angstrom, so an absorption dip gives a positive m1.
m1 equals 2.6 angstrom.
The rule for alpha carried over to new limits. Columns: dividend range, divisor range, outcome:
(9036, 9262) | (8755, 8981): 1.12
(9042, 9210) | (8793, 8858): 1.10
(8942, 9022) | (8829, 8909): 0.96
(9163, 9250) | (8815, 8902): 1.07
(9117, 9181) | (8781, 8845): 1.19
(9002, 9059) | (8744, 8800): 1.24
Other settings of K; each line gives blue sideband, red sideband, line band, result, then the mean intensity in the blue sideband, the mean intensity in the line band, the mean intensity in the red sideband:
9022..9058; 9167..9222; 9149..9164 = -0.09 mag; 8.68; 9.66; 8.93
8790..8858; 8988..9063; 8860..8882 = 0.06 mag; 8.63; 8.2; 8.89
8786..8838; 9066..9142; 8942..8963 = 0.13 mag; 8.37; 7.55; 8.7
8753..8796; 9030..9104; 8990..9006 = -0.11 mag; 7.43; 9.36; 8.74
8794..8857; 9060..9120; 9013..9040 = 0.03 mag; 8.73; 8.47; 8.71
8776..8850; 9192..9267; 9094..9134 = -0.10 mag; 8.32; 8.99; 8.2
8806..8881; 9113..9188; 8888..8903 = -0.05 mag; 8.68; 9.2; 9.24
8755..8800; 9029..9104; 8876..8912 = -0.16 mag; 7.39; 9.23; 8.73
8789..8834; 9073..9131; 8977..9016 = -0.05 mag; 8.56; 9.04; 8.65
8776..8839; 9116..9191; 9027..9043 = 0.04 mag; 8.2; 8.55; 9.25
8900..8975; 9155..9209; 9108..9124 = 0.01 mag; 8.23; 8.8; 9.17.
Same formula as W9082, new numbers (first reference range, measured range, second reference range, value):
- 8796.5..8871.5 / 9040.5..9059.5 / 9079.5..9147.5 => -0.41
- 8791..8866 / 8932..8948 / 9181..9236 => 1.56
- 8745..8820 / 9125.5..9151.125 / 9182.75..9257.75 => -2.28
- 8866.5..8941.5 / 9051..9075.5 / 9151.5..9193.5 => 0.63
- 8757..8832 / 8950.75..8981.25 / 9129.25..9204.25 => 2.89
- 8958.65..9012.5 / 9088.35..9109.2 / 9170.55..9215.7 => -0.25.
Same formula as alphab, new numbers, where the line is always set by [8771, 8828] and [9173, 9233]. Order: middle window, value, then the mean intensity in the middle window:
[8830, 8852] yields -0.09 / 8.7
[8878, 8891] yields -0.23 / 10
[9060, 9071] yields -0.07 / 9.04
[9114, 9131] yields -0.01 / 8.74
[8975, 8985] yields 0.01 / 8.25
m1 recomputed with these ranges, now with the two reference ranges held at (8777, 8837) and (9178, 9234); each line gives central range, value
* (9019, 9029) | 0.6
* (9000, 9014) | -1.4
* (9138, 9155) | -1.3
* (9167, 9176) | -0.9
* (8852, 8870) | -0.3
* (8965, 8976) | 1.1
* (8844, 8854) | -0.5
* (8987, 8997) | -1.0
